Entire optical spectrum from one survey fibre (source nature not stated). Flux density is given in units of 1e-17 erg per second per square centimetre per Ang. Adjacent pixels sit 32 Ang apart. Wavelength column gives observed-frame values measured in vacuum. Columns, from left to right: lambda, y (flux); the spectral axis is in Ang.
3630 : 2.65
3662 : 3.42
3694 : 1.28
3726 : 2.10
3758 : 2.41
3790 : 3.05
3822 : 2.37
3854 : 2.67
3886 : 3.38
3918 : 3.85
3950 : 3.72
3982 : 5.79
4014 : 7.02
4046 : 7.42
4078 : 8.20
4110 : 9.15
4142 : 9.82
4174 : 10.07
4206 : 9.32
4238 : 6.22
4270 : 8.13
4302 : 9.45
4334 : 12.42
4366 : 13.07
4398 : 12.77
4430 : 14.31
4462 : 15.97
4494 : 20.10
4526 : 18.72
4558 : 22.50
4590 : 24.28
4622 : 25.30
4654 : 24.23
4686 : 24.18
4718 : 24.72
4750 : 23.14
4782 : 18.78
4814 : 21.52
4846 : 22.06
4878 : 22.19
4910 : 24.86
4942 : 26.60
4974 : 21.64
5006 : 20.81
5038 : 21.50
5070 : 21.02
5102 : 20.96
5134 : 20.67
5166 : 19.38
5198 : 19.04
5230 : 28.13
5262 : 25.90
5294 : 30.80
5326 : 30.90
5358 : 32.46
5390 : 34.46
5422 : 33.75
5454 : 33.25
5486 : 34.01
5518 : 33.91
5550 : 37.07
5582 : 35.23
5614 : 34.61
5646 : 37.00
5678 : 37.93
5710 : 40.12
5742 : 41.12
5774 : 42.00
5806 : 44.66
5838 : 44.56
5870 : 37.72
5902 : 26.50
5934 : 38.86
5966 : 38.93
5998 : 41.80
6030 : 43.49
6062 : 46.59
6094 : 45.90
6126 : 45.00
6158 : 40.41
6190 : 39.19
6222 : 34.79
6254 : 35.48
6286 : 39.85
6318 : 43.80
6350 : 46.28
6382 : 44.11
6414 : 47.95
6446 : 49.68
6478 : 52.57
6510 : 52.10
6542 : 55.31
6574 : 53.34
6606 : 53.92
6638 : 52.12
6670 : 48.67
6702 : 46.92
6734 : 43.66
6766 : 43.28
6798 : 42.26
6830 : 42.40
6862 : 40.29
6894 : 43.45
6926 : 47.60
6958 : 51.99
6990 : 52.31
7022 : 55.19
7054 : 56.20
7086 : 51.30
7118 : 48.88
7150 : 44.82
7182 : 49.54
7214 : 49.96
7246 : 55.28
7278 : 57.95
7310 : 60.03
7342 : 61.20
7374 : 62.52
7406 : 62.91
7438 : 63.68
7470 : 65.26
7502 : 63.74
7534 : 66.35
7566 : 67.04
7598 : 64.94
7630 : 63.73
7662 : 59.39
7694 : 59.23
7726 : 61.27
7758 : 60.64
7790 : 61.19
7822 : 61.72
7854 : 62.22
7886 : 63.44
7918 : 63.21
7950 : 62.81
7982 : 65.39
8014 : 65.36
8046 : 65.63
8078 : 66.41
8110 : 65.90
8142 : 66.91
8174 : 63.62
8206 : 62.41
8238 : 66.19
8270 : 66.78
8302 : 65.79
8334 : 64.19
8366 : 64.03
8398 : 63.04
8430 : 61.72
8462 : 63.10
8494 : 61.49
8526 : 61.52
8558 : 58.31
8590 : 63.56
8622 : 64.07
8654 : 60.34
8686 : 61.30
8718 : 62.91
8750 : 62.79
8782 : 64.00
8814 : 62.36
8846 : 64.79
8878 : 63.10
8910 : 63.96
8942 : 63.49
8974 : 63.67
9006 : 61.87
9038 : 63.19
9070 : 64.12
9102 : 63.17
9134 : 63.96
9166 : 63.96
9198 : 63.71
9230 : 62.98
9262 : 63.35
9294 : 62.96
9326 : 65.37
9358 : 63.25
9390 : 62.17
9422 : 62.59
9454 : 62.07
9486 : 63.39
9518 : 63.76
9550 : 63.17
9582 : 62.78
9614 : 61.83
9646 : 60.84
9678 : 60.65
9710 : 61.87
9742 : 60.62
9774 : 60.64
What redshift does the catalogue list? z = 0.00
